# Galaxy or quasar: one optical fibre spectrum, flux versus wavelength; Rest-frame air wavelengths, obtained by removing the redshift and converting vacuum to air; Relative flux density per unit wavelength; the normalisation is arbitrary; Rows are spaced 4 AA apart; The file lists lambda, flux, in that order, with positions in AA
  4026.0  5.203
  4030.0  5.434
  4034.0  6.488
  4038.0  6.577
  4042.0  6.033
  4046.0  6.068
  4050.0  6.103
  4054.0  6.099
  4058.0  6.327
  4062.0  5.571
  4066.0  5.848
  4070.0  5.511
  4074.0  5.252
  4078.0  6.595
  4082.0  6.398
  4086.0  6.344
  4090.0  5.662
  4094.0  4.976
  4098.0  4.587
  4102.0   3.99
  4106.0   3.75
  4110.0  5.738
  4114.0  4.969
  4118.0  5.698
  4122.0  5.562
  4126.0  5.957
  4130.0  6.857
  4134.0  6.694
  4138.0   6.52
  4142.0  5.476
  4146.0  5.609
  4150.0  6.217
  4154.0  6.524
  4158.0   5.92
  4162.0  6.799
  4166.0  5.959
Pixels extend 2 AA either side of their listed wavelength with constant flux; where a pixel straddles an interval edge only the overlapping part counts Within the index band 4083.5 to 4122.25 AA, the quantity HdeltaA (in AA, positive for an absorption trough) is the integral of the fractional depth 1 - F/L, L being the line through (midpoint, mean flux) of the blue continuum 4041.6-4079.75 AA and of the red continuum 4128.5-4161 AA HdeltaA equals 6.1 AA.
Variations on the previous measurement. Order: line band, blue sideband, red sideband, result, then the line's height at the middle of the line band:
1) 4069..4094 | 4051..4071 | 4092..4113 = -3.03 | 5.27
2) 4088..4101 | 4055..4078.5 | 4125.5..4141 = 2.35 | 6.1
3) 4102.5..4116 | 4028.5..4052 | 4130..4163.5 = 3.22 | 6.21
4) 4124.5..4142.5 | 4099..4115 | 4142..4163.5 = -2.97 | 5.48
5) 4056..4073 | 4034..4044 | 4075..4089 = 1.45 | 6.32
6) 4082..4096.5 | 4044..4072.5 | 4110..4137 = 0.52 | 5.94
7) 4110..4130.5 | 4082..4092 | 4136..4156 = 1.18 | 6.07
